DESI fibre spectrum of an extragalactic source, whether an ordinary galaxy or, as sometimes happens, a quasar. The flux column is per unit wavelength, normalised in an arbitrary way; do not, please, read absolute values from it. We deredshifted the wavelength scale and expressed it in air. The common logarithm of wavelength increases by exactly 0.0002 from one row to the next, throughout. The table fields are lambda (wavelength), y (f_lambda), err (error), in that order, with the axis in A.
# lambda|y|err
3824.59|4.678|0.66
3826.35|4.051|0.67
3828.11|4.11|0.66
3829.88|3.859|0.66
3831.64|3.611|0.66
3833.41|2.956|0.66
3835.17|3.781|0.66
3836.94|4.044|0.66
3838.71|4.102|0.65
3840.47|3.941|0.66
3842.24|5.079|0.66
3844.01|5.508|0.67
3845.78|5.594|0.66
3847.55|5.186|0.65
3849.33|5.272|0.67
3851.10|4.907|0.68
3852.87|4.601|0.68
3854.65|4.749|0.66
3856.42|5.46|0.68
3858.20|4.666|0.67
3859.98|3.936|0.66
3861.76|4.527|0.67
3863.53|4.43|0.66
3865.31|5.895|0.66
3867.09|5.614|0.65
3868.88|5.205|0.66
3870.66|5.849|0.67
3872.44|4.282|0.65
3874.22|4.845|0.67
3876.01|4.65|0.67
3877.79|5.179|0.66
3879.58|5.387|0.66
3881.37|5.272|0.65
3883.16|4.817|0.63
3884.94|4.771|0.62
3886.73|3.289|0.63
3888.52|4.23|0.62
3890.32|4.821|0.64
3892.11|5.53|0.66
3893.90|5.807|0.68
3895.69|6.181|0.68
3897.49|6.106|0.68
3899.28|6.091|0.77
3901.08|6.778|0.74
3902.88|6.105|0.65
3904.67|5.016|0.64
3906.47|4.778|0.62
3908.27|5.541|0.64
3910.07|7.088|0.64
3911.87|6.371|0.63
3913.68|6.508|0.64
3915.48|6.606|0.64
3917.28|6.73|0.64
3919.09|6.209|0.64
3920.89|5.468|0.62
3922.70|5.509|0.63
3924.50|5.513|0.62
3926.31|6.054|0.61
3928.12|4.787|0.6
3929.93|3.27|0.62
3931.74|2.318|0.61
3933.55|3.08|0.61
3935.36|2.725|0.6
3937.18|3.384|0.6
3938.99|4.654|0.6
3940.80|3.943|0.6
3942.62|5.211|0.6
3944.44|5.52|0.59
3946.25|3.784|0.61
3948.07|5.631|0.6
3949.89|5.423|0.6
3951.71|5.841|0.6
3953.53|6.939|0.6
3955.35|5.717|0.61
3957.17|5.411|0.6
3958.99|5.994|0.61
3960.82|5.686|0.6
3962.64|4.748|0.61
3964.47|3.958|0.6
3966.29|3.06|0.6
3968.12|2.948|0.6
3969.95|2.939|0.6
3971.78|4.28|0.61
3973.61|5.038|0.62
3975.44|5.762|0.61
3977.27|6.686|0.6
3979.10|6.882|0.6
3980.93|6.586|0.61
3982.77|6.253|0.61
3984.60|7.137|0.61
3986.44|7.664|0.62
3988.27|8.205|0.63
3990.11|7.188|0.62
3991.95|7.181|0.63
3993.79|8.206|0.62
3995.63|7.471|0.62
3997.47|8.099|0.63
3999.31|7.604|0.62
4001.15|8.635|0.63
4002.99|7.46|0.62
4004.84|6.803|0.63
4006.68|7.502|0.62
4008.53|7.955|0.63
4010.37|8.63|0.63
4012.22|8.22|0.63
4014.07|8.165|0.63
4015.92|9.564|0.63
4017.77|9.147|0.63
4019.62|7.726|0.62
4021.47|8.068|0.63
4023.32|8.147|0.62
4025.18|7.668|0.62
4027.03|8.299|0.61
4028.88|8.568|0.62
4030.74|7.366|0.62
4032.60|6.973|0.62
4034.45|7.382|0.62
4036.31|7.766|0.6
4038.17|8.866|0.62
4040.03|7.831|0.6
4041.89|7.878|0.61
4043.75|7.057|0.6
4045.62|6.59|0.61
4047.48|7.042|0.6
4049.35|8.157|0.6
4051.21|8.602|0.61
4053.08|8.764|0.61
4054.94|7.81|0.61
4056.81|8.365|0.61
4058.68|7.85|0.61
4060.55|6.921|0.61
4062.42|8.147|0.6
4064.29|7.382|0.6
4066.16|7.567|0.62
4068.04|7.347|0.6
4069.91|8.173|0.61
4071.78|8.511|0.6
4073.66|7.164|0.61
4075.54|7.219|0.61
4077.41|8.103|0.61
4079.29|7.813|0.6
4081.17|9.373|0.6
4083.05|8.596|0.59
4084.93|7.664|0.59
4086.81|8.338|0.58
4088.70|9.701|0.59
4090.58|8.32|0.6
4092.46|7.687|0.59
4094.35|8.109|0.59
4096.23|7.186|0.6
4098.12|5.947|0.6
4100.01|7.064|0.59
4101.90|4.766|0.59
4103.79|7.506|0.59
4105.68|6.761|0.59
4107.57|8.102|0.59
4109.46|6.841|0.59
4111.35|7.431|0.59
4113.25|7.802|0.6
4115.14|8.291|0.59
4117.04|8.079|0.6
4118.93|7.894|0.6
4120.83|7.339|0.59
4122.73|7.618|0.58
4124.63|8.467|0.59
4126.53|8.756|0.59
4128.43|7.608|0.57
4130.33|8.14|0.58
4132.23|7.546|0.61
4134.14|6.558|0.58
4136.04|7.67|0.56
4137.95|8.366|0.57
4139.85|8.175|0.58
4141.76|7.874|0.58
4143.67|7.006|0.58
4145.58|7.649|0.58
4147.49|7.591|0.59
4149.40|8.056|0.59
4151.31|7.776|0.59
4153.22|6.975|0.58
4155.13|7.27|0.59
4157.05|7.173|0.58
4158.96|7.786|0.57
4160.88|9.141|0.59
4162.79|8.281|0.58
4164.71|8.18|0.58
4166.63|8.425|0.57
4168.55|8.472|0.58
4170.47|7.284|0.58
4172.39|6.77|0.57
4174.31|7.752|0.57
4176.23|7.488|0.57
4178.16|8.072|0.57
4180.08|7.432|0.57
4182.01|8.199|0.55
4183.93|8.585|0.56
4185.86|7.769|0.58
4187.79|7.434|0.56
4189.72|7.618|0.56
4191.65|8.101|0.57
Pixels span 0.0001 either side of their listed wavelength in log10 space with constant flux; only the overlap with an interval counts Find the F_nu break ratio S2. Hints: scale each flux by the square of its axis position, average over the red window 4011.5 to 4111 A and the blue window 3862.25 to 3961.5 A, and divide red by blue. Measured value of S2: 1.6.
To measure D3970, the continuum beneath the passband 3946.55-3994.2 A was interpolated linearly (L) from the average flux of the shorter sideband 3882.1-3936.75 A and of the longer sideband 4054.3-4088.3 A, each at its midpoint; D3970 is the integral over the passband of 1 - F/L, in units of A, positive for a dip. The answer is 3.9 A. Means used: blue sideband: 5.25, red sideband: 7.94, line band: 5.77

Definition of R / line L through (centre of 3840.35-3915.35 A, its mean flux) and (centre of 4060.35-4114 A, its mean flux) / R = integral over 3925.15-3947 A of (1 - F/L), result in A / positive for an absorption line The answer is 6.81 A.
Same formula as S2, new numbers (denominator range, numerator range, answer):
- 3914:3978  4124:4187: 1.77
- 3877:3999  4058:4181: 1.54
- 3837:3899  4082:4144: 1.74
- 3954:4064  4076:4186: 1.15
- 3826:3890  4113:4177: 1.93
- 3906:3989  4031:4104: 1.55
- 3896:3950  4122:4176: 1.68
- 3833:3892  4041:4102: 1.81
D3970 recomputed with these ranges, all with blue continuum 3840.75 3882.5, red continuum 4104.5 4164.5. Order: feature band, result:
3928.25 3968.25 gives 9.18 A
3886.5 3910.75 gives -0.77 A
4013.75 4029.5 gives -4.18 A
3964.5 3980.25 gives 3.74 A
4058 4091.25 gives -3.97 A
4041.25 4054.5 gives -1.62 A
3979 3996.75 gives -2.87 A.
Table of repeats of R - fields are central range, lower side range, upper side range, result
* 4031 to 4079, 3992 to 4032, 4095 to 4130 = 0.3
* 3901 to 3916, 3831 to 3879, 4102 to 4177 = -2.1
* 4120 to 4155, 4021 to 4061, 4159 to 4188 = 0.9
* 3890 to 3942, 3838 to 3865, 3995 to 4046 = 5.9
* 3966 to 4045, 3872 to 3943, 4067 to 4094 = -4.6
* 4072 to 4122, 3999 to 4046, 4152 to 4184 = 1.3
